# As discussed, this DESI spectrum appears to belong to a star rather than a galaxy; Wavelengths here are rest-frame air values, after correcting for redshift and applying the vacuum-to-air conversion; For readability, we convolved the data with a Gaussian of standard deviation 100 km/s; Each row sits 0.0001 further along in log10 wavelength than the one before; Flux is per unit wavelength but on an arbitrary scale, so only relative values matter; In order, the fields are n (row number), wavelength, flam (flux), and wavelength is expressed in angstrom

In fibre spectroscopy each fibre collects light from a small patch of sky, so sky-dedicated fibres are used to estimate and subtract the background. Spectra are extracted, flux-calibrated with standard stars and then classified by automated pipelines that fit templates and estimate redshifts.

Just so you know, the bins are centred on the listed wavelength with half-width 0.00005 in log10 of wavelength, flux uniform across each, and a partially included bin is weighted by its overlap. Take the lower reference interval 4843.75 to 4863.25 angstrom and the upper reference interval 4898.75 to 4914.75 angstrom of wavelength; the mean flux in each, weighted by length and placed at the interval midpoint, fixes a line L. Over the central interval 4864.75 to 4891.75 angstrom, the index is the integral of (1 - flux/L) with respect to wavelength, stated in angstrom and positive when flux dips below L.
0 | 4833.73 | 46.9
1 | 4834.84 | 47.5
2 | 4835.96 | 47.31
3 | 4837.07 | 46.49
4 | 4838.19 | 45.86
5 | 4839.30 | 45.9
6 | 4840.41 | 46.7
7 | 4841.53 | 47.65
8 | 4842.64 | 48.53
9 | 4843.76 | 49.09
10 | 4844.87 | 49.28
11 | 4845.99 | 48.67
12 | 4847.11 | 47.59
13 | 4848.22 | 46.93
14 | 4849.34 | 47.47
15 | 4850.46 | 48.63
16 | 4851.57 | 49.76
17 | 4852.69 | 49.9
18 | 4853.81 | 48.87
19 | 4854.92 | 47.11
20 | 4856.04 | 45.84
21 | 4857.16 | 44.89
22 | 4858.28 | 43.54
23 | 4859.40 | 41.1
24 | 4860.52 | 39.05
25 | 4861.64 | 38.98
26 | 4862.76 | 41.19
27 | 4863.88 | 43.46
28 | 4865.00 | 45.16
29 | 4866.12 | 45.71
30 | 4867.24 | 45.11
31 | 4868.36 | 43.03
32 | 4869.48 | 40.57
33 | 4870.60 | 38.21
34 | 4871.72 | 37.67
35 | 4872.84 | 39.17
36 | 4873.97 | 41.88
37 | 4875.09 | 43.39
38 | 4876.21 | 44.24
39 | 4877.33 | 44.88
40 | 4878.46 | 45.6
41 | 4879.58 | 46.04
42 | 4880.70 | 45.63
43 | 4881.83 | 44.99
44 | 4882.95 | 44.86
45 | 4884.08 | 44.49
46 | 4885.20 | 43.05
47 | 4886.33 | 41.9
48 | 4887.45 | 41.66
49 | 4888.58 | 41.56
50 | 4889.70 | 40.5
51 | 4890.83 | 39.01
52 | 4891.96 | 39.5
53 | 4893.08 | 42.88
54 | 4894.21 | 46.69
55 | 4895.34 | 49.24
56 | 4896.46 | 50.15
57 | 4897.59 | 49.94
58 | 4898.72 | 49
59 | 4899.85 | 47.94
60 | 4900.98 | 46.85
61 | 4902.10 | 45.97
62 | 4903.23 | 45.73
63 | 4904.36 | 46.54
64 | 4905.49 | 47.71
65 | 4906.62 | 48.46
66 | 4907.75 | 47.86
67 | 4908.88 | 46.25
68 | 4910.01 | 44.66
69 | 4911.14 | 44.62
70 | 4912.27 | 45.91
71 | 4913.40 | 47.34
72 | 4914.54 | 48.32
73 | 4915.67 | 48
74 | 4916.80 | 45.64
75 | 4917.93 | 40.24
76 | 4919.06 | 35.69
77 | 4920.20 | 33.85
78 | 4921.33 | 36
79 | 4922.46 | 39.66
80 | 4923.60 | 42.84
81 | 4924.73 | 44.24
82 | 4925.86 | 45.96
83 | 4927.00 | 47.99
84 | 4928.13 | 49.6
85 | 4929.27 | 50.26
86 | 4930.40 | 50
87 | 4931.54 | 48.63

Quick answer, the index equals 2.1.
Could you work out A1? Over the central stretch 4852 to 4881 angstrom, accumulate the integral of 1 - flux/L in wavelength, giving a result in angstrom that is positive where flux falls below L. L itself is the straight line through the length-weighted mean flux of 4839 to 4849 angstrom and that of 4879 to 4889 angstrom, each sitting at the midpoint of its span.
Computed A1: 1.3 angstrom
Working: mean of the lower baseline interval 47.9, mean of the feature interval 43.5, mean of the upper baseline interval 43.8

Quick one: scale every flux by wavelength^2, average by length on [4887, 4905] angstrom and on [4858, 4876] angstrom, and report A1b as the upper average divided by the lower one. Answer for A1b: 1.1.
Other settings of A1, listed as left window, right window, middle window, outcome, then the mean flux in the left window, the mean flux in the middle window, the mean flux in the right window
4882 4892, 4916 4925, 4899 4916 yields -2.6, 42.1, 46.8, 39.9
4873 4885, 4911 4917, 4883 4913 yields 0.3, 44.4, 45.3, 46.8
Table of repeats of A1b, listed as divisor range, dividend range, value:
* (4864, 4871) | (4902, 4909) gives 1.11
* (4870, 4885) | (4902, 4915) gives 1.09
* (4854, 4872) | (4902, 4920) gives 1.08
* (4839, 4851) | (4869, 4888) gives 0.91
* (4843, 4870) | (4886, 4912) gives 1.02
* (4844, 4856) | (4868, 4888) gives 0.90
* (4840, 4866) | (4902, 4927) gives 0.98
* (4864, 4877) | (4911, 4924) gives 1.02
